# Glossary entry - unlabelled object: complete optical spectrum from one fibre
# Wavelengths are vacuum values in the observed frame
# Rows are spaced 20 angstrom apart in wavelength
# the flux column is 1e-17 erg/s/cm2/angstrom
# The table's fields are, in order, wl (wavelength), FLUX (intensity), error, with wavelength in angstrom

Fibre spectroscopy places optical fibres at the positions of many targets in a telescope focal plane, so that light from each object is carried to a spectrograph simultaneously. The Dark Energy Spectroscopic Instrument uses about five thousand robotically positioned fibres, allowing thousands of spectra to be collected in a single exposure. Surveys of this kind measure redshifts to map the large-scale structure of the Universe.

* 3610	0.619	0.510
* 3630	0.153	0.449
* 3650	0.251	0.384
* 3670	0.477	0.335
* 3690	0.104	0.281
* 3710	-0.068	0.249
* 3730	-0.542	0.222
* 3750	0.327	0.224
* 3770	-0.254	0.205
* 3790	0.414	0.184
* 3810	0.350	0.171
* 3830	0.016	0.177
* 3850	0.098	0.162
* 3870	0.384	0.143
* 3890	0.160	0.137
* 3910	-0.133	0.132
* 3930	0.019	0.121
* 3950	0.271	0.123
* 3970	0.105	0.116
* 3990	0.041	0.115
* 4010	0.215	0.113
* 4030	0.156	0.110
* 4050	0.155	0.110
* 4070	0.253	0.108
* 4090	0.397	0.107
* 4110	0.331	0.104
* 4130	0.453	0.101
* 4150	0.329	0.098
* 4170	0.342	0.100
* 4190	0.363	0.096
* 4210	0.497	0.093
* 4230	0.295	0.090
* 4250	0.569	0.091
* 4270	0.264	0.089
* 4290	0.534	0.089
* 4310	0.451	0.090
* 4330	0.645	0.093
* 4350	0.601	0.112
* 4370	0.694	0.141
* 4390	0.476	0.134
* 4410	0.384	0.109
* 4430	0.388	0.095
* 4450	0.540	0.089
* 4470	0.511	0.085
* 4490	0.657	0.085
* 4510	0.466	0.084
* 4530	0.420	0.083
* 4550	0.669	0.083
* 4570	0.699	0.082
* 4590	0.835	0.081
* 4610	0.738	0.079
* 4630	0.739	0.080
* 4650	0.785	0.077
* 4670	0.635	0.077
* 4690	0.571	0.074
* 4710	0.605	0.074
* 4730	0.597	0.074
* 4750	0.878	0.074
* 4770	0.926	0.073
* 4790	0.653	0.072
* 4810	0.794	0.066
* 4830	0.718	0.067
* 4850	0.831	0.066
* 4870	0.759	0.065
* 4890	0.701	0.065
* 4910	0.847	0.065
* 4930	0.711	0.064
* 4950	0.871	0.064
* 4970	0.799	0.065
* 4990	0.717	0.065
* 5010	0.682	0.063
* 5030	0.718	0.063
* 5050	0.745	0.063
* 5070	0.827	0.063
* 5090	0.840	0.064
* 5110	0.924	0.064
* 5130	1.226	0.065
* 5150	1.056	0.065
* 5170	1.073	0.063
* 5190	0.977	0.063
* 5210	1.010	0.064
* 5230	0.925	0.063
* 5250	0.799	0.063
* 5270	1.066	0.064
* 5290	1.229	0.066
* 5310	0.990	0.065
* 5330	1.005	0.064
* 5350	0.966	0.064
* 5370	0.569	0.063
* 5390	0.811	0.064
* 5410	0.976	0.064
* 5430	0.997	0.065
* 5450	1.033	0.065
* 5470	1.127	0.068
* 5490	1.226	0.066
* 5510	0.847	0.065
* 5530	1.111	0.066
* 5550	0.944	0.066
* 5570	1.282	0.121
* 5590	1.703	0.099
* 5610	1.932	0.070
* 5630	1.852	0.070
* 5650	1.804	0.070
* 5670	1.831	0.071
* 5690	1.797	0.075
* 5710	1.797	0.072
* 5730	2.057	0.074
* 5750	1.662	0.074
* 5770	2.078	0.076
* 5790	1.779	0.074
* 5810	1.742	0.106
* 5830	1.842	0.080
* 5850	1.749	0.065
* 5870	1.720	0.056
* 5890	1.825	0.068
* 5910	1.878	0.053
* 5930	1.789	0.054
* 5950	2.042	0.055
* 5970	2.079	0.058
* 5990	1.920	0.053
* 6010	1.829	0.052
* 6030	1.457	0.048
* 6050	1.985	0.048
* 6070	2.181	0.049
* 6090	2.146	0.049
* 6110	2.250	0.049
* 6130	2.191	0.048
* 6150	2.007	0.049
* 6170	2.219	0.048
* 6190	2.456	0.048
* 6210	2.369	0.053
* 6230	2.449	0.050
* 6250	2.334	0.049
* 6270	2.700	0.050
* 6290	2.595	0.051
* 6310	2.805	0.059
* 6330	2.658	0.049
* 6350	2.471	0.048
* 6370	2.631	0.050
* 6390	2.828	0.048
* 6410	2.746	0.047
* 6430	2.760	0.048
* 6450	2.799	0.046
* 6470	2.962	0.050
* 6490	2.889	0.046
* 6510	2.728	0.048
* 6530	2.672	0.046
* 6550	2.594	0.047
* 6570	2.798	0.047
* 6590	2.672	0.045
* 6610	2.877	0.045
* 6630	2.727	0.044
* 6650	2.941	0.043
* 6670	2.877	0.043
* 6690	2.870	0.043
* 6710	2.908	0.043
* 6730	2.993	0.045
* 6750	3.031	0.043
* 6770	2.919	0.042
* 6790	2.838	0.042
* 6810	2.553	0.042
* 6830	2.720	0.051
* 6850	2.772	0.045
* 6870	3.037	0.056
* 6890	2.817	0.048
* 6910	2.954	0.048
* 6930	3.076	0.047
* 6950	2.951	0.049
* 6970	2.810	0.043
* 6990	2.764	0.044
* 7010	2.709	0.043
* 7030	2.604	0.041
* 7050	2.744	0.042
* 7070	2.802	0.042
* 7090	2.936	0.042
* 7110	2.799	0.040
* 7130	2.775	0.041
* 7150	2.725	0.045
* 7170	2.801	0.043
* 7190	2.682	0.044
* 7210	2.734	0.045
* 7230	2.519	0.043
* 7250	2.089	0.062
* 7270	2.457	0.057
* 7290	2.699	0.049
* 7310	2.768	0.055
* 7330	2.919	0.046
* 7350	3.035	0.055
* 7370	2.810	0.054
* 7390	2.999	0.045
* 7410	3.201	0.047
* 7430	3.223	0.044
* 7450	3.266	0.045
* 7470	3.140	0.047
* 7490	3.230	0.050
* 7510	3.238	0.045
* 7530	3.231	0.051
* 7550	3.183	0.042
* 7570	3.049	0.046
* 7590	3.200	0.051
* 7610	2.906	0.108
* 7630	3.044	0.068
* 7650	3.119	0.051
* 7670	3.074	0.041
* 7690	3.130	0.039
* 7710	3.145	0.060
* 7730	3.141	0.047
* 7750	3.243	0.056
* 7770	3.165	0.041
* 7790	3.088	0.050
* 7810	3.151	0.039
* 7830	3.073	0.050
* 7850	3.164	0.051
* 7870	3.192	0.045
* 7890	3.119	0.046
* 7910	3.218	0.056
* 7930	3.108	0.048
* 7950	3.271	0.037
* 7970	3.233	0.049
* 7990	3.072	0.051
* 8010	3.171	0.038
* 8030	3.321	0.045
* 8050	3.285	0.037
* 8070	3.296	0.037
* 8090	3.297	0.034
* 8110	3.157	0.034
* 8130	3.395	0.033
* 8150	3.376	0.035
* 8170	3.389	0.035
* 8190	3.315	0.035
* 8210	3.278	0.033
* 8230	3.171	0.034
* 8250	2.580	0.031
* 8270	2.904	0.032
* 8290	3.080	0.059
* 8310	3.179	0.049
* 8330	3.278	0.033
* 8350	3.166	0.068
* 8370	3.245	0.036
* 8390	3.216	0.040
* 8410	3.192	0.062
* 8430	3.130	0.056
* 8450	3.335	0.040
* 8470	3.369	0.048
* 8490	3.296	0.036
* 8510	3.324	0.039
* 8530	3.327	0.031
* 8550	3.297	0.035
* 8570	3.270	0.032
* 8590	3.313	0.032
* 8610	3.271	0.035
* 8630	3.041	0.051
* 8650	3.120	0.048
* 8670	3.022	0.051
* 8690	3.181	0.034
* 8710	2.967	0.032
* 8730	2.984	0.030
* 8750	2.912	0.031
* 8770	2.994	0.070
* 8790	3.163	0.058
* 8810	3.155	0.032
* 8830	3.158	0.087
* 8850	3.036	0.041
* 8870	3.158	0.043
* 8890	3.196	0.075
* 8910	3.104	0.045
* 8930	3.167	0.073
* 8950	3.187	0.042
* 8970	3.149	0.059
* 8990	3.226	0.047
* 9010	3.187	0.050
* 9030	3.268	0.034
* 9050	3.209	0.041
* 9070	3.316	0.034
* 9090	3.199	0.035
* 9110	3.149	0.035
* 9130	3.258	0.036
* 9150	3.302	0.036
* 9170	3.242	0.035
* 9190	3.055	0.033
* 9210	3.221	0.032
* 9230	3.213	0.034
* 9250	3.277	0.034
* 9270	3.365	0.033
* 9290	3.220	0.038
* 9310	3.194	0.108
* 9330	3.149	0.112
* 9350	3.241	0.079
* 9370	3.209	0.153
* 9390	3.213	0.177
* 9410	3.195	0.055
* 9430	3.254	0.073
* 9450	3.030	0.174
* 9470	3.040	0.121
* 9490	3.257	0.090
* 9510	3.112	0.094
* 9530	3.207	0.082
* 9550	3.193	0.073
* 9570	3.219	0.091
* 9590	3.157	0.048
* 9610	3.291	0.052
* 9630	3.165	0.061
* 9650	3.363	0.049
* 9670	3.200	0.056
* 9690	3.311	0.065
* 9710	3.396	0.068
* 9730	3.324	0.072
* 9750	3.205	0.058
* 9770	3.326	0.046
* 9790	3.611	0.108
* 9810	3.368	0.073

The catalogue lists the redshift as 0.400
